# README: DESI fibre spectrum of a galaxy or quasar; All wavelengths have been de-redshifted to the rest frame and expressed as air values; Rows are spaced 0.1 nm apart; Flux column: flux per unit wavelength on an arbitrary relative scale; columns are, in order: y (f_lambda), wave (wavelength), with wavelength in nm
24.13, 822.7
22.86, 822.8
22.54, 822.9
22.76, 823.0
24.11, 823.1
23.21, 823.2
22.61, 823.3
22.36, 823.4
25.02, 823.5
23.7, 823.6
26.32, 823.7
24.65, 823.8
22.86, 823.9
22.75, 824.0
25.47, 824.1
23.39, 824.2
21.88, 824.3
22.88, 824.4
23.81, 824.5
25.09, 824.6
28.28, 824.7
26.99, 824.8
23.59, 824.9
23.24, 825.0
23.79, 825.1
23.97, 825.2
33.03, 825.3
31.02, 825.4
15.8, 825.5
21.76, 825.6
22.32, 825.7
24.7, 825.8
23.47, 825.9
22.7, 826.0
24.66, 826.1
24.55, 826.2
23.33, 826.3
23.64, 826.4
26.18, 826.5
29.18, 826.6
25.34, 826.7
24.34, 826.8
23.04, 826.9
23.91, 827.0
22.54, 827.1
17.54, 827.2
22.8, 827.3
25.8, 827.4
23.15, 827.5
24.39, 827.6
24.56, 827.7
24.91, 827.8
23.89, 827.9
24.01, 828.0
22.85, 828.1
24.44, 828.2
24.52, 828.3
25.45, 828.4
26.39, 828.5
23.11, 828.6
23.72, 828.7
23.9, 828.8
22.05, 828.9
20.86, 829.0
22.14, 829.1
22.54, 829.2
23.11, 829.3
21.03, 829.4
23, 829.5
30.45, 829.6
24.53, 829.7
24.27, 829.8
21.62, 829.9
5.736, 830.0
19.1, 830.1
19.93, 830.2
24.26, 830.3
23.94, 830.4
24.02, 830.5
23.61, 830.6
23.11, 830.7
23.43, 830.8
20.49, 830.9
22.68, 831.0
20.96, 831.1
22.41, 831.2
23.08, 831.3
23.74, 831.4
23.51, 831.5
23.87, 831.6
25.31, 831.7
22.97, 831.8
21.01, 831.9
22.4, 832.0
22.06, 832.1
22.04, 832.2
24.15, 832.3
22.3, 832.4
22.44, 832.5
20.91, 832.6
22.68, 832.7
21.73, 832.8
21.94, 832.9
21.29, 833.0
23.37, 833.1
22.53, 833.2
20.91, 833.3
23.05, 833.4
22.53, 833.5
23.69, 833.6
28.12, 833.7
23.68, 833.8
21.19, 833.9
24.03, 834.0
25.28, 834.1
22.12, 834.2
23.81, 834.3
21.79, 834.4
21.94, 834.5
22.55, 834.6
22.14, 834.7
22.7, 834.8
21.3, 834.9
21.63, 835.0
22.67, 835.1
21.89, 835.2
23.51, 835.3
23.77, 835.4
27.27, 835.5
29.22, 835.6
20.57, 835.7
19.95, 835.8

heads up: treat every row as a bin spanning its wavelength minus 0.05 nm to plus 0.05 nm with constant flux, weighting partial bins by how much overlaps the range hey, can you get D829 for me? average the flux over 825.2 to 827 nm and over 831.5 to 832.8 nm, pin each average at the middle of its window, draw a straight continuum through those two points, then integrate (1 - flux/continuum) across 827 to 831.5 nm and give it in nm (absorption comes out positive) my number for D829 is 0.15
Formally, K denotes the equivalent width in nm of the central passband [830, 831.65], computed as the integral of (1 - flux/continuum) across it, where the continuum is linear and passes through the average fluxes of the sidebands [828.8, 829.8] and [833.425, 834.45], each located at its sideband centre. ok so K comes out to 0.094 nm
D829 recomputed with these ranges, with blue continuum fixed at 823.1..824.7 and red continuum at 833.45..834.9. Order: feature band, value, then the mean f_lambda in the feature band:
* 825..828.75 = -0.08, 24.2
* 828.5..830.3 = 0.11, 22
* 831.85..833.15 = 0.06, 22.2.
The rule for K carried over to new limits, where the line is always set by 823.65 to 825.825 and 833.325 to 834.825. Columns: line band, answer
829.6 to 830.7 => 0.10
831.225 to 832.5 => 0.03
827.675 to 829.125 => 0.01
